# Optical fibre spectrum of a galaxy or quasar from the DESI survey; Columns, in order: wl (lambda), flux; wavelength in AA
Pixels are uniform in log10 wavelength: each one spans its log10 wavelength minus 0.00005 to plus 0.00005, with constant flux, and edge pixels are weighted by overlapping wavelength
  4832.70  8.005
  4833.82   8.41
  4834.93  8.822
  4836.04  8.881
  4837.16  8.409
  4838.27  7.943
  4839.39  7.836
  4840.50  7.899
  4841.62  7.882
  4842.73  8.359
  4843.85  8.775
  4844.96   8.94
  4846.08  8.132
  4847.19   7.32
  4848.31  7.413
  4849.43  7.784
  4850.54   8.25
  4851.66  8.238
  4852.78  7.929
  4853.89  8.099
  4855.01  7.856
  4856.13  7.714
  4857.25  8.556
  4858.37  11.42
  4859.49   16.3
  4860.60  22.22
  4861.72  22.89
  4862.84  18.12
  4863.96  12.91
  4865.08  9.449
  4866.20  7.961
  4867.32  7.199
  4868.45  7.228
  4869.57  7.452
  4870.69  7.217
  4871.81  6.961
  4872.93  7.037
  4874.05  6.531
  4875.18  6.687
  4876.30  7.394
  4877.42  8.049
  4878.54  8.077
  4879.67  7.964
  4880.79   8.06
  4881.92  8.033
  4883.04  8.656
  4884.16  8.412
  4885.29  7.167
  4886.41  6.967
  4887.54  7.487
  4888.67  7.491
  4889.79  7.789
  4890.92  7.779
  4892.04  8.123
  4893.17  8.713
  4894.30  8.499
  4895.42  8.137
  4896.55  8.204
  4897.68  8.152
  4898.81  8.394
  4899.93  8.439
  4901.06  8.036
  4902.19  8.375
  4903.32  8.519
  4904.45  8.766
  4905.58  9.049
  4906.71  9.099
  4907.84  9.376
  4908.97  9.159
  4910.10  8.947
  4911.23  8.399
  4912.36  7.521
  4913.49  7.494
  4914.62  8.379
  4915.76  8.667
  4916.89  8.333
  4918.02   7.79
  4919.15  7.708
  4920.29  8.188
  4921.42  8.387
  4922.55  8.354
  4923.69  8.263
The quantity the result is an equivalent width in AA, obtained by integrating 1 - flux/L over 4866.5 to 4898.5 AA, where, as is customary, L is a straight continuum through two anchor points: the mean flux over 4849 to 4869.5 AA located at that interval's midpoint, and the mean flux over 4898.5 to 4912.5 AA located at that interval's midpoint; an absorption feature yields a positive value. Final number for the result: 6.9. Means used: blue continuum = 11.1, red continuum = 8.66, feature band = 7.7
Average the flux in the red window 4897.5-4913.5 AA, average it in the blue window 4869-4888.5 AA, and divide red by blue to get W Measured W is 1.14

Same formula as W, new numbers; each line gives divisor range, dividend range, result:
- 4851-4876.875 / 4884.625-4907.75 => 0.81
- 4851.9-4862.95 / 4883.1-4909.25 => 0.65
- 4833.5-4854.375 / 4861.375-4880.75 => 1.12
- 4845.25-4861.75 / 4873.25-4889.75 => 0.74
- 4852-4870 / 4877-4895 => 0.70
